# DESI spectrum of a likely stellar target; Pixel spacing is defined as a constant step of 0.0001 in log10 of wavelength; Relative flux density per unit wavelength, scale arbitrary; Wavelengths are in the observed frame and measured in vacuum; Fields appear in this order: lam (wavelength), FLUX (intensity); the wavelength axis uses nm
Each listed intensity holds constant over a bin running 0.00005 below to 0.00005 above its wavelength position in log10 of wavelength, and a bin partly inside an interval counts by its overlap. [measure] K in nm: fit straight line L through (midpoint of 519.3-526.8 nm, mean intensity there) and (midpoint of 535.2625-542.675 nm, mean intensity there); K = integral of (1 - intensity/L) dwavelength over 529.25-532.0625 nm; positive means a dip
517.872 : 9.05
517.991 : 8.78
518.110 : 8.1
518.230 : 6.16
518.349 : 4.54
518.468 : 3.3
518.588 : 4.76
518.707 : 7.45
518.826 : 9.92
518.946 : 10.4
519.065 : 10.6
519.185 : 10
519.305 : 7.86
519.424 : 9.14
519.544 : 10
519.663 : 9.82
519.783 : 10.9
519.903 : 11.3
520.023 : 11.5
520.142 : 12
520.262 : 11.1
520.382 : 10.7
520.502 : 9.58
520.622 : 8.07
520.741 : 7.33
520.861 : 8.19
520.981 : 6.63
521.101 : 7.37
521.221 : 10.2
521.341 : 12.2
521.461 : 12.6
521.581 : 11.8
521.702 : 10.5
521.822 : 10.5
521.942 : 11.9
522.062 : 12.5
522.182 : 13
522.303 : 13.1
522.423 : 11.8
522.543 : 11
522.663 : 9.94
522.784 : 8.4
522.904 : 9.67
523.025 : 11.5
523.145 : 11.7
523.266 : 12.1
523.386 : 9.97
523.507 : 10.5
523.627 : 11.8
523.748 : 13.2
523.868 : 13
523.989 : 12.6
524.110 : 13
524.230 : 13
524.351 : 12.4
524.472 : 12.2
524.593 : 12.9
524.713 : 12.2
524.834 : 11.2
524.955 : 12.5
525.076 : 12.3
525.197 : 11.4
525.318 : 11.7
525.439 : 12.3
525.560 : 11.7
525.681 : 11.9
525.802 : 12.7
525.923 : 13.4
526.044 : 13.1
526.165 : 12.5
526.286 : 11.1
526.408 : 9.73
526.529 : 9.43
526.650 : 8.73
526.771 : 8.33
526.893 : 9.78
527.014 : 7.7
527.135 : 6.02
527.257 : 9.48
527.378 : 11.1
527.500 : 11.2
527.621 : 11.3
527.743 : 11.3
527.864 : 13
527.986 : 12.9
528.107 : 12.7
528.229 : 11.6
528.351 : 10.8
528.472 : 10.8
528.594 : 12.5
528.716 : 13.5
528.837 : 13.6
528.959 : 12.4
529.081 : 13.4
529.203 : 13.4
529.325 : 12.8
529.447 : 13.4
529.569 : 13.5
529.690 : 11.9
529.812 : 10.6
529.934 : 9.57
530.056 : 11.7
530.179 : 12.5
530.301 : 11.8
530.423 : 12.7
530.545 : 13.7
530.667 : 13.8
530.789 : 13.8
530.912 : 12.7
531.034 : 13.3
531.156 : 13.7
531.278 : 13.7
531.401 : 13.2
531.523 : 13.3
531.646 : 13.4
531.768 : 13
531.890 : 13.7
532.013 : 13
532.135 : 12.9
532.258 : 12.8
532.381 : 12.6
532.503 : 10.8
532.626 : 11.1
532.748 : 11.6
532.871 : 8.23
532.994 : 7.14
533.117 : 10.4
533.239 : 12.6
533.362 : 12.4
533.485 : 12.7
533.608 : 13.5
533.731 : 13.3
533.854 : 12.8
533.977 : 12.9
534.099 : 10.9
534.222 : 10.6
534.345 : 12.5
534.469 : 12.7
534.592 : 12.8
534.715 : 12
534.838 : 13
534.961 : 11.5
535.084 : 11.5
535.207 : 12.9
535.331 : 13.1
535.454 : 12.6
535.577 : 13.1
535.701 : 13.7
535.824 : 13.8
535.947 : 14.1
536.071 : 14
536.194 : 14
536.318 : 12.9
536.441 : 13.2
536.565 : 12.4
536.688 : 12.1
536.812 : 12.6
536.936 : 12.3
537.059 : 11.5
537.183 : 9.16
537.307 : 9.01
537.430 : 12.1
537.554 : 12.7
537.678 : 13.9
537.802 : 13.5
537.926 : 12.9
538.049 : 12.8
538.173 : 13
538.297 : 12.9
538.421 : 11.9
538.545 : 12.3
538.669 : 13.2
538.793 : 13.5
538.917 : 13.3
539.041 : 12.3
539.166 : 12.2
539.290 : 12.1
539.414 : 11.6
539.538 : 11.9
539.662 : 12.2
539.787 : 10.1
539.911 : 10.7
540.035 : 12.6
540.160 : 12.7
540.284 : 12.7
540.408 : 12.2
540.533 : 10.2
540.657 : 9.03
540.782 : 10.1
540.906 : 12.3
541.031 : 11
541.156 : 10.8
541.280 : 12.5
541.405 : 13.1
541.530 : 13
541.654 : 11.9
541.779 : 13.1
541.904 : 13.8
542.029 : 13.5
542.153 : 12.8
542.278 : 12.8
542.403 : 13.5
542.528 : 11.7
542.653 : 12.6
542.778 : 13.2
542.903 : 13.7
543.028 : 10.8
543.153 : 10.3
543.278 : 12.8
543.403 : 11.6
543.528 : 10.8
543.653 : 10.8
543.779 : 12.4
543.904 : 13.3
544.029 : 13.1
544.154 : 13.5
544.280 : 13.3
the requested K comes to -0.27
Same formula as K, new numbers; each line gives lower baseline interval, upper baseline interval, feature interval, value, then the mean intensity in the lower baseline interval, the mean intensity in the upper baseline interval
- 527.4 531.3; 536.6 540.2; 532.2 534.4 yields 0.13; 12.5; 12.2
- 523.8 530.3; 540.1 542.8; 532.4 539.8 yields -0.15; 11.7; 12.2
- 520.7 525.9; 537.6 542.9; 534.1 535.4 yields -0.02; 11.4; 12.3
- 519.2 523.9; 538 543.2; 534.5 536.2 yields -0.18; 10.6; 12.2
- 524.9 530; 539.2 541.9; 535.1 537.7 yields -0.20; 11.5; 11.8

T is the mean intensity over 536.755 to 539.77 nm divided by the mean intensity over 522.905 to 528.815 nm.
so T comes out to 1.07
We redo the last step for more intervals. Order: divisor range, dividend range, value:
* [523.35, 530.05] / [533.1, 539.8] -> 1.07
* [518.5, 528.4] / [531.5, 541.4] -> 1.13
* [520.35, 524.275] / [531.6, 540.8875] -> 1.12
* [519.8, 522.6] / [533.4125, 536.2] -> 1.20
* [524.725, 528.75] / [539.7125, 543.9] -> 1.07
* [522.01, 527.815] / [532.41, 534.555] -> 1.02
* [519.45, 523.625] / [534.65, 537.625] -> 1.18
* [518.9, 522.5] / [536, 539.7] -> 1.19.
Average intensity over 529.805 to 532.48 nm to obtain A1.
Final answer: 12.8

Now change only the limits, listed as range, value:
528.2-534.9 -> 12.3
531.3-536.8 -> 12.4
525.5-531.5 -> 11.8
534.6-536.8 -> 12.9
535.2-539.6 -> 12.6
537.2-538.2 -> 12.3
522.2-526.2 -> 11.9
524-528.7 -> 11.4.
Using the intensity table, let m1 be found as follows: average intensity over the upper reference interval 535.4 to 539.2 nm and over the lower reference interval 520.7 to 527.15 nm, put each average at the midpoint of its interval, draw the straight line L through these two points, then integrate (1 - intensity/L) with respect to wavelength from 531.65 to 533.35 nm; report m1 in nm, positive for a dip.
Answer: 0.07 nm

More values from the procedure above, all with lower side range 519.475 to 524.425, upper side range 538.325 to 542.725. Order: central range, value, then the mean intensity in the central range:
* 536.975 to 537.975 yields 0.01 nm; 11.8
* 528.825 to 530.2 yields -0.11 nm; 12.3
